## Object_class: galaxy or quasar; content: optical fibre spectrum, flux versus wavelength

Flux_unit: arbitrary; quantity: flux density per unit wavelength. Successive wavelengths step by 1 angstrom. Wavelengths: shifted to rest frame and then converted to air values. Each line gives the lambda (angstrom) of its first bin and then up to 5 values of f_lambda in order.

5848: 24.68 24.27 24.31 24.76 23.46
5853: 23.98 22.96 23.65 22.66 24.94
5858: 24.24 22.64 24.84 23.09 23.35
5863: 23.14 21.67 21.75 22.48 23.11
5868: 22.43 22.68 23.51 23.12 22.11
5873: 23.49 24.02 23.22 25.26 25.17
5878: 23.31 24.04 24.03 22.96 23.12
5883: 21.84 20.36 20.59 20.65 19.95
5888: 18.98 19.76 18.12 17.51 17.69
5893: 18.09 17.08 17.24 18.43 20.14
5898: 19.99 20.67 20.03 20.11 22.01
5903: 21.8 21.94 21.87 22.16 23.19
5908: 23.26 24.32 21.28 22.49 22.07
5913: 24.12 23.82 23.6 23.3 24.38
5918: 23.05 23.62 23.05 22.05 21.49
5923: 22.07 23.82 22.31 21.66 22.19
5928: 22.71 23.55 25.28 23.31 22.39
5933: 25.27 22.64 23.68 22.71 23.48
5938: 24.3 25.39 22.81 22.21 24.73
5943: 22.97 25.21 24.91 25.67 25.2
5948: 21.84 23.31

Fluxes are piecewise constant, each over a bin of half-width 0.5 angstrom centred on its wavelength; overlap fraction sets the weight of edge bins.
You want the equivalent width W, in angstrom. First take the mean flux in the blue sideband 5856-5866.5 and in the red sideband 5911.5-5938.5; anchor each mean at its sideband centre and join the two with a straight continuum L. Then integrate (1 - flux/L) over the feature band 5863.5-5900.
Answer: 2.9 angstrom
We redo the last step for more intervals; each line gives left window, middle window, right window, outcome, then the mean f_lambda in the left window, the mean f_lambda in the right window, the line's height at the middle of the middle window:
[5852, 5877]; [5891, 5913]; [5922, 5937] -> 2.3 angstrom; 23.3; 23.1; 23.2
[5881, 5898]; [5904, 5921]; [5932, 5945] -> -1.2 angstrom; 19.5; 23.8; 21.5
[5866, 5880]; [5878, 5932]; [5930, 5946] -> 4.6 angstrom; 23.5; 23.8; 23.7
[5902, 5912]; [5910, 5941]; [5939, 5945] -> 0.0 angstrom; 22.4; 23.8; 23.2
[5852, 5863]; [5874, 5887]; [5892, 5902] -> -1.1 angstrom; 23.6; 19.2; 21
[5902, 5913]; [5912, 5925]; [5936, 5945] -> -0.1 angstrom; 22.5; 23.9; 23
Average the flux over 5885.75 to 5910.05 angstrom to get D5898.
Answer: 20.2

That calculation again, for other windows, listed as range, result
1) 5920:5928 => 22.3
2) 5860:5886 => 22.9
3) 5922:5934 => 23.1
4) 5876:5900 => 20.5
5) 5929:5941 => 23.7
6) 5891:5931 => 21.8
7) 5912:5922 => 23.3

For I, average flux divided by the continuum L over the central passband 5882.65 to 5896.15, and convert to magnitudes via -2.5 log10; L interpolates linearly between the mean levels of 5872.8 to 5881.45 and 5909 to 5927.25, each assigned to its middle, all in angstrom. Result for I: 0.24 mag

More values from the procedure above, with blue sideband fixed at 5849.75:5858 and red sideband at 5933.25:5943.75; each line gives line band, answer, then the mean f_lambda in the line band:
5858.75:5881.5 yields 0.02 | 23.3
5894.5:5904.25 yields 0.17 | 20.2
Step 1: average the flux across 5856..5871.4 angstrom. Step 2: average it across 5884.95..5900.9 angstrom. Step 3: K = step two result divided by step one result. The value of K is 0.82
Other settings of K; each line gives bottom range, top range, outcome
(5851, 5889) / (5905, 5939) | 1.01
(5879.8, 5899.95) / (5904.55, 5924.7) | 1.16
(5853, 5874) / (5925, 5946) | 1.02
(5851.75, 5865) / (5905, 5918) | 0.99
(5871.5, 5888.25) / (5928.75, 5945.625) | 1.06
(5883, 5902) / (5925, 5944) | 1.21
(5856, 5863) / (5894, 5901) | 0.81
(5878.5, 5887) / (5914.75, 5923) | 1.04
